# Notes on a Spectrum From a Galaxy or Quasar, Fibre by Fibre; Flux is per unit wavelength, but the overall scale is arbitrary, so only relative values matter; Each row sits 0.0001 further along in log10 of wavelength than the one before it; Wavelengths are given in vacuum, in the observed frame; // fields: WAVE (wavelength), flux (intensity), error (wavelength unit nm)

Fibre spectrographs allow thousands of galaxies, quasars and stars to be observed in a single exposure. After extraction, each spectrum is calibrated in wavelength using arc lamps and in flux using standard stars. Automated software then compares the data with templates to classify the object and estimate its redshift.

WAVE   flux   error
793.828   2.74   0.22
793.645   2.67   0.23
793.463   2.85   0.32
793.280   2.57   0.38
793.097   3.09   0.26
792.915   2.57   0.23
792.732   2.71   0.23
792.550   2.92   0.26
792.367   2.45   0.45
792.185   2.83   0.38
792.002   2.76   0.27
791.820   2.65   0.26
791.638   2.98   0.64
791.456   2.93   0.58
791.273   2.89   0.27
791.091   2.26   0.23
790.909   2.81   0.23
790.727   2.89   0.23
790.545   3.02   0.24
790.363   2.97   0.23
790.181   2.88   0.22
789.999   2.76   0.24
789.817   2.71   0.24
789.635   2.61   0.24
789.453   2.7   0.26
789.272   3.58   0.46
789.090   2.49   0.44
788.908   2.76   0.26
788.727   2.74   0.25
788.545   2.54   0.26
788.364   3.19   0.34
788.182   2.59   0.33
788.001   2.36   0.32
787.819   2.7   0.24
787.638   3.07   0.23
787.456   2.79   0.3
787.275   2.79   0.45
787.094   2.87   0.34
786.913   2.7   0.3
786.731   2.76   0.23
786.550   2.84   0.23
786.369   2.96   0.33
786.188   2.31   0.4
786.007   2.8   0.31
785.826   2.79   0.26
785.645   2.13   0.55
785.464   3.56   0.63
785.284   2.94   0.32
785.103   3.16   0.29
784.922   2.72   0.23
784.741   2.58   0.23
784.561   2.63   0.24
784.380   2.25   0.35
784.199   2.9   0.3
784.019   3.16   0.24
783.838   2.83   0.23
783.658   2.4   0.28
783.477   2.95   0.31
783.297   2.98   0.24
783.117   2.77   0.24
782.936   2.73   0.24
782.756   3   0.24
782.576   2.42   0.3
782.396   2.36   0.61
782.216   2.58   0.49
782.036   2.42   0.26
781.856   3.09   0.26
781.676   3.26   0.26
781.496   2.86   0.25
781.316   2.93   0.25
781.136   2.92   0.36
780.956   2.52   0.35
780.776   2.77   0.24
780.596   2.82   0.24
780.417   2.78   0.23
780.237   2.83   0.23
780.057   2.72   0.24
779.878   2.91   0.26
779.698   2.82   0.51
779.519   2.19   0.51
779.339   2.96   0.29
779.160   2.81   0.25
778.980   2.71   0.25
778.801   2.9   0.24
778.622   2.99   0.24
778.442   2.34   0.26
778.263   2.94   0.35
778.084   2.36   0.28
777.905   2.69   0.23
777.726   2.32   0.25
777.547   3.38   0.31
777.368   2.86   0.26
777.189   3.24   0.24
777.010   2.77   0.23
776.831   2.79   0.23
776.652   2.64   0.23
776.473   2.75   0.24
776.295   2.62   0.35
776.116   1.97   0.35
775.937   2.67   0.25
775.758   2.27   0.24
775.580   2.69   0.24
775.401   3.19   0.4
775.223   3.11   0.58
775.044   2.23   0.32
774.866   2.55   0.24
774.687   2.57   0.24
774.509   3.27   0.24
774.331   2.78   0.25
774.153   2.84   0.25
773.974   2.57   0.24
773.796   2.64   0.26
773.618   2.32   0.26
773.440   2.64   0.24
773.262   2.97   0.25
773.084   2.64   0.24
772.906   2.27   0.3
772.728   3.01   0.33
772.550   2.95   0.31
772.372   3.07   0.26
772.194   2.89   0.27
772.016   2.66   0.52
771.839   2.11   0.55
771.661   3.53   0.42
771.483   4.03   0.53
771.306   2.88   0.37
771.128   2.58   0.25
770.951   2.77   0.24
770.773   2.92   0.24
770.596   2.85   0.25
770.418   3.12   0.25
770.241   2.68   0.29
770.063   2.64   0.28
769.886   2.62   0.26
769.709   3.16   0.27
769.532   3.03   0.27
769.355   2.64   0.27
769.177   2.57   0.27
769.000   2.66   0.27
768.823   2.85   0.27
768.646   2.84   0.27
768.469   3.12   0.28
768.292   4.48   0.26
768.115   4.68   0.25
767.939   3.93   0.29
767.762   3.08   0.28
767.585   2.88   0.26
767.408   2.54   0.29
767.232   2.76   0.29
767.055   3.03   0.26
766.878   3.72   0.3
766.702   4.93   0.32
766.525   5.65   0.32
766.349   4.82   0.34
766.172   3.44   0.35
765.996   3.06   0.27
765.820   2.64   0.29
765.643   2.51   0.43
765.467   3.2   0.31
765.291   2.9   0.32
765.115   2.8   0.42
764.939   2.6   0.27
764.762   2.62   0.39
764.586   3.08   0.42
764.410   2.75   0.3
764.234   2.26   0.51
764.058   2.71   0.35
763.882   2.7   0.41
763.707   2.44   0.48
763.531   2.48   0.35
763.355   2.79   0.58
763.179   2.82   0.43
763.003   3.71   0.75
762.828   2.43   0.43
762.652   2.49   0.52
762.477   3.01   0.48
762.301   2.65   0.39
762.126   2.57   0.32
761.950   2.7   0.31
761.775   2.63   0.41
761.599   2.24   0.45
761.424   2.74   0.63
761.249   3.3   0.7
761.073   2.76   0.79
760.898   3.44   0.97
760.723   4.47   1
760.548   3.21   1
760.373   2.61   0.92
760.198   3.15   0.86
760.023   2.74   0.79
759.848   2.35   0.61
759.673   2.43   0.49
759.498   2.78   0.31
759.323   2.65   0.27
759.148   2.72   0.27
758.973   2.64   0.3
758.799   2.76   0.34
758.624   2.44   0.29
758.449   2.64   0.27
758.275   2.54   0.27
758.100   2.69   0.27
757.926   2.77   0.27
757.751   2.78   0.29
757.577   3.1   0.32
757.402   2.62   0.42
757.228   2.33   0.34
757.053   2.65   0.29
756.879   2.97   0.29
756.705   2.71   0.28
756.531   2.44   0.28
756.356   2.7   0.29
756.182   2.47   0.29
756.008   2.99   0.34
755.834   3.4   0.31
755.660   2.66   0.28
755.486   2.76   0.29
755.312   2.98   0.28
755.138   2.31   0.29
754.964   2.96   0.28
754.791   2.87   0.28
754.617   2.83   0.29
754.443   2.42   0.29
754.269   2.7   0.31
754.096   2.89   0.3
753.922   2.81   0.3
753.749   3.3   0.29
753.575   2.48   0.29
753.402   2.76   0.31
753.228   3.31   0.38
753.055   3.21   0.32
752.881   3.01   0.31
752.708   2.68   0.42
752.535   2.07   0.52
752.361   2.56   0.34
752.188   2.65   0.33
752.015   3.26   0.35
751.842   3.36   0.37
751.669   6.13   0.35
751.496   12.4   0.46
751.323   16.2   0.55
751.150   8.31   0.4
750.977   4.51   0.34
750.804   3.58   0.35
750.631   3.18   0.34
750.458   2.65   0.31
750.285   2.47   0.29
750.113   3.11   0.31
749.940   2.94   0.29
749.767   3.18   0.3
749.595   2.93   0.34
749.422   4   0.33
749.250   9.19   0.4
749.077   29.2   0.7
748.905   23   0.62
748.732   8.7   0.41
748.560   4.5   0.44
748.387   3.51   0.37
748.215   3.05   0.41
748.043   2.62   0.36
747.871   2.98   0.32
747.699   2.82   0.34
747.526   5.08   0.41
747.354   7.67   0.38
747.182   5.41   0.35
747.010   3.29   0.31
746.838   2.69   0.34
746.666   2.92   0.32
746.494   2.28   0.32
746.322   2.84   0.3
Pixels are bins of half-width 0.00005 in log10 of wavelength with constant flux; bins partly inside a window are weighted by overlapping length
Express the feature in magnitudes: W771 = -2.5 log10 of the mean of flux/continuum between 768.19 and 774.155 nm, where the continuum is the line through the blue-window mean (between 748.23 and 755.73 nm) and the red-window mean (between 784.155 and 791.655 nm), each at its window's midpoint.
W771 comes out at 0.32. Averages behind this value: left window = 5.06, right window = 2.78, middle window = 2.87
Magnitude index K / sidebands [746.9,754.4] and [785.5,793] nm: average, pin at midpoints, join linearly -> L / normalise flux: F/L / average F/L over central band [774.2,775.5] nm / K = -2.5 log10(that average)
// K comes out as 0.30 mag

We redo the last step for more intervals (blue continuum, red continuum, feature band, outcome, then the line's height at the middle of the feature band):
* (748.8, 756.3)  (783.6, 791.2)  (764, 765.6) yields 0.44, 4.15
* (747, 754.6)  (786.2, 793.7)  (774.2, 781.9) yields 0.27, 3.54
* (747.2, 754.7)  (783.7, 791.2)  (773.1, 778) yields 0.30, 3.59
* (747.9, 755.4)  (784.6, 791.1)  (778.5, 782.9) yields 0.17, 3.24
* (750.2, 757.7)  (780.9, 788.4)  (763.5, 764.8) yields 0.25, 3.32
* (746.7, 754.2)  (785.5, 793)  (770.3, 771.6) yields 0.29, 3.97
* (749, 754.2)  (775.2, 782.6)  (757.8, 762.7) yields 0.48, 4.35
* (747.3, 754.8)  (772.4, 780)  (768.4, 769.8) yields 0.20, 3.42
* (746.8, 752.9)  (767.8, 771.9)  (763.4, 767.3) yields 0.17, 3.7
